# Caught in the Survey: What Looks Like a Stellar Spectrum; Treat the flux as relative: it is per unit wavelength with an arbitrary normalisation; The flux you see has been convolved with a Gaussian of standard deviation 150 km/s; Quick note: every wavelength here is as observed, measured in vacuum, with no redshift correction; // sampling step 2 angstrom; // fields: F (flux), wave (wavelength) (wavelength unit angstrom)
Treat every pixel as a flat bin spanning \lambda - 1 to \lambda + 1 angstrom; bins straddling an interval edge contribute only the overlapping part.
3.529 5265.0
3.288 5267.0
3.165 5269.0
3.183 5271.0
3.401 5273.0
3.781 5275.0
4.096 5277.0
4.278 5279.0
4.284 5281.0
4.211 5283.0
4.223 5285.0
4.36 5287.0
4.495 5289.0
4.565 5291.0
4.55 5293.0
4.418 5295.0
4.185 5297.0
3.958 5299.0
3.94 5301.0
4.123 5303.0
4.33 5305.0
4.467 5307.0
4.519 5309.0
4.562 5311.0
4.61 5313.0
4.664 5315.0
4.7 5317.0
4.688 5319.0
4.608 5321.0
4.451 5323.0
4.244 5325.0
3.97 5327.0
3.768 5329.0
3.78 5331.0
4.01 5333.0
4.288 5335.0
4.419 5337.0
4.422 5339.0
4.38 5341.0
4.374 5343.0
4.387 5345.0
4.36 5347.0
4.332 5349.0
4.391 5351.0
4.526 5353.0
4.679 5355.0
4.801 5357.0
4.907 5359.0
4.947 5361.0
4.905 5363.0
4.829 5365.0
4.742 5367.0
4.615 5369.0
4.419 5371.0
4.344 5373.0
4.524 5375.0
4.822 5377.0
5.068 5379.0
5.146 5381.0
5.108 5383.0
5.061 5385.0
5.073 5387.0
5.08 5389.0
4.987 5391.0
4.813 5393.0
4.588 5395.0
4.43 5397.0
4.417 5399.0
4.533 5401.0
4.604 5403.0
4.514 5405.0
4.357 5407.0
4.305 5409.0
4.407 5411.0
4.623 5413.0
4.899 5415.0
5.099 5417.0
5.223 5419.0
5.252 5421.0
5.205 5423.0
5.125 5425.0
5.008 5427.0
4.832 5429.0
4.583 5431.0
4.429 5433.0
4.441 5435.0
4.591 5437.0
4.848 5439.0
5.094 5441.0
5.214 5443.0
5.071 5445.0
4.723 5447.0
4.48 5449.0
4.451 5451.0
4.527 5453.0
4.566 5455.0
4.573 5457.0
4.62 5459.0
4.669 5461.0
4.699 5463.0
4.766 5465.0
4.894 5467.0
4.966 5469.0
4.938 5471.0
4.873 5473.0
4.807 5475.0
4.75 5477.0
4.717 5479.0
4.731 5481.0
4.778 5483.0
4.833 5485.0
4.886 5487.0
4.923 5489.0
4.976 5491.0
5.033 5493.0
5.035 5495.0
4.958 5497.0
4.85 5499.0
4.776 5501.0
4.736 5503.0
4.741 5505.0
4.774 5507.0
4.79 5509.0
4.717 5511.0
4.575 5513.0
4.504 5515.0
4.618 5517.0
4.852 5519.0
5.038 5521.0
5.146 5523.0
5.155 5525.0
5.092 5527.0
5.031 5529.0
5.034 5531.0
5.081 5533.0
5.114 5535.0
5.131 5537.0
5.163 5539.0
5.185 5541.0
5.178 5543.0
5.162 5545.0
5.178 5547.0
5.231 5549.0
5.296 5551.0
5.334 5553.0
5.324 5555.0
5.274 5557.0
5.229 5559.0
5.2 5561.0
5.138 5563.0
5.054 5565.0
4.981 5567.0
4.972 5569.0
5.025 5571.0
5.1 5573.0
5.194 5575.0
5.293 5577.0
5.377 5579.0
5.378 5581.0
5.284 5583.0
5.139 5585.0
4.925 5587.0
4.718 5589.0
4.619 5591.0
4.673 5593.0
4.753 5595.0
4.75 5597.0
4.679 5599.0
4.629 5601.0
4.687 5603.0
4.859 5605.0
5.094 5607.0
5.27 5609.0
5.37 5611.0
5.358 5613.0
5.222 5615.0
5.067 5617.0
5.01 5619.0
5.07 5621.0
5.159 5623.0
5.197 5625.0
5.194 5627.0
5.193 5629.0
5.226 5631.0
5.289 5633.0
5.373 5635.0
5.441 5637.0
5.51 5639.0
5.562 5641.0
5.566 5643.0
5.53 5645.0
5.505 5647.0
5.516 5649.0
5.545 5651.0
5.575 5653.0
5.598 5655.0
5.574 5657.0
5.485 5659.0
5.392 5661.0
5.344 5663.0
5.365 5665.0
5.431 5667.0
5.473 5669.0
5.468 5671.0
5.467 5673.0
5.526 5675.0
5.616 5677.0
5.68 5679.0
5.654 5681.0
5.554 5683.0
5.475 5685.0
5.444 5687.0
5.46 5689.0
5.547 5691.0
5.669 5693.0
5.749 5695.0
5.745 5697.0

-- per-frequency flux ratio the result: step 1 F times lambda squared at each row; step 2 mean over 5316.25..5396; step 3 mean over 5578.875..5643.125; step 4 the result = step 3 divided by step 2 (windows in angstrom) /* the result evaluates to 1.22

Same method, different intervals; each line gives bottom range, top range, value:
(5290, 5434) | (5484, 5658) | 1.20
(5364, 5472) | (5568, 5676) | 1.18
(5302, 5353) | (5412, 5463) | 1.15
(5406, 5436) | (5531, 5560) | 1.14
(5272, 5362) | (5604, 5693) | 1.40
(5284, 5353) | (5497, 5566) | 1.25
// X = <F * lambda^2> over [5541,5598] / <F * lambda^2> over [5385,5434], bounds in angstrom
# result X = 1.1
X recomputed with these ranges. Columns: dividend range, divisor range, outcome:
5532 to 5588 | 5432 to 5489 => 1.13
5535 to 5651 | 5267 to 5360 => 1.34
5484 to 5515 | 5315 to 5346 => 1.19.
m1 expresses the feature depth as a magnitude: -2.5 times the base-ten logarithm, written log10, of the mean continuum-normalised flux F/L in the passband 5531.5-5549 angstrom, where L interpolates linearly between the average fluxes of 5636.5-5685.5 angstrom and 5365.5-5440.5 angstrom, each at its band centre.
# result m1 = 0.00 mag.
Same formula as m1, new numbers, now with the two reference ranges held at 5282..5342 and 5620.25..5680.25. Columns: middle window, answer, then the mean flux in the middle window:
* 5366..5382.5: -0.04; 4.72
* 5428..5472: 0.01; 4.73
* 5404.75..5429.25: -0.04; 4.84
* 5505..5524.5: 0.05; 4.79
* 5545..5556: -0.03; 5.26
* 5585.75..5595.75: 0.11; 4.75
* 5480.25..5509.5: 0.02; 4.86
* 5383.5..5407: -0.03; 4.73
